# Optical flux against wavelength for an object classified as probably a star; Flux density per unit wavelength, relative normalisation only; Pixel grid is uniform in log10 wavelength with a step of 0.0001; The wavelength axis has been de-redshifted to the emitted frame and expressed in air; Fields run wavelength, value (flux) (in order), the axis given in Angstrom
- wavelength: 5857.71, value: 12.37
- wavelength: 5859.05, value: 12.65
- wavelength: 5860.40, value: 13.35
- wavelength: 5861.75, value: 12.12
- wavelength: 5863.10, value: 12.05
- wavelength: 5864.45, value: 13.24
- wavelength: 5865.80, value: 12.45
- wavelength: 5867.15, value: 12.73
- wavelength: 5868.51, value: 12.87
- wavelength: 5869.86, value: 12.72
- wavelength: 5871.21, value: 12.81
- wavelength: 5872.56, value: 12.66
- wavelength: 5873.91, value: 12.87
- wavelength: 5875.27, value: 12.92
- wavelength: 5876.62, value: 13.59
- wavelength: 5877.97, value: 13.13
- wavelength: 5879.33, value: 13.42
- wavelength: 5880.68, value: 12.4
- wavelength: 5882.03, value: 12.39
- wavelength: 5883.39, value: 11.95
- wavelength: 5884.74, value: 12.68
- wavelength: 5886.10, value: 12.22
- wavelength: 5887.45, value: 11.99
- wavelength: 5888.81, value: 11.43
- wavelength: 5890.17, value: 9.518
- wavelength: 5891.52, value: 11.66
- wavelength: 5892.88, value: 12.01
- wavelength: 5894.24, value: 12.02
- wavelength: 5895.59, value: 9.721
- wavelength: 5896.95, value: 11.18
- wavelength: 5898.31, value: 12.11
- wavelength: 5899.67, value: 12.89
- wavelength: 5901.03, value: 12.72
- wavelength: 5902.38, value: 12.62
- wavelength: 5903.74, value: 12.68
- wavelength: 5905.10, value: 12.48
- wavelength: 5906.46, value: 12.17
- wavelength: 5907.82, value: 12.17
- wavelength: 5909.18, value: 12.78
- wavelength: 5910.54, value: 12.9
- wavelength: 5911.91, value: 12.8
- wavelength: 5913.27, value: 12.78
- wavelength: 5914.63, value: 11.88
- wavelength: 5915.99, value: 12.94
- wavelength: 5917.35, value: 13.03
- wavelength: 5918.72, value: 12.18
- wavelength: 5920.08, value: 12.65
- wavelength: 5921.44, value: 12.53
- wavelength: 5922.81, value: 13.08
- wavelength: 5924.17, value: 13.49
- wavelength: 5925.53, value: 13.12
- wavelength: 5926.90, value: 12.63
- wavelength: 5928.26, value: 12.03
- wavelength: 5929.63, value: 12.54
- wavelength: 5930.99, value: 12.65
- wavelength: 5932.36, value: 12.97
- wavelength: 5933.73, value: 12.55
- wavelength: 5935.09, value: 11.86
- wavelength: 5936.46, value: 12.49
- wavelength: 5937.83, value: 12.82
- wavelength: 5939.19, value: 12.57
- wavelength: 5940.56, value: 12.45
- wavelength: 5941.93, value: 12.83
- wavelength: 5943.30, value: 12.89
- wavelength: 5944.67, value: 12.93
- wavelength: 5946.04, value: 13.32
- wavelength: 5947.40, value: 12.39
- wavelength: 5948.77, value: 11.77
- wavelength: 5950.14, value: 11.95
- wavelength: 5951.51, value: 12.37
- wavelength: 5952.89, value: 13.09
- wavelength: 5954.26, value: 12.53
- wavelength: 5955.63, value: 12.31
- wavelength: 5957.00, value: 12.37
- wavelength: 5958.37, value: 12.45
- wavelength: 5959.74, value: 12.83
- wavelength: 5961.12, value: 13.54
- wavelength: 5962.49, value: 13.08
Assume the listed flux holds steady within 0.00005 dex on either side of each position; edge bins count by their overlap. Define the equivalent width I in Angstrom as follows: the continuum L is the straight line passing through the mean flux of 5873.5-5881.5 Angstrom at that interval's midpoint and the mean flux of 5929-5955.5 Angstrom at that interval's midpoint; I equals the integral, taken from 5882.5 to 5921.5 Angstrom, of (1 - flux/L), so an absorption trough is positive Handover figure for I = 2.1 Angstrom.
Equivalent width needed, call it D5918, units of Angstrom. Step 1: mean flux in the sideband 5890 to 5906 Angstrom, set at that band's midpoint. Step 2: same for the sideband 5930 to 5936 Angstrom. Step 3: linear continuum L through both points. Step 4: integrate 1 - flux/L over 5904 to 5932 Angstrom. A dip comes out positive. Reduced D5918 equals -0.9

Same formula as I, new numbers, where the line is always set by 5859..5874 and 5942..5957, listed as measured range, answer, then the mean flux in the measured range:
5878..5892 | 0.72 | 12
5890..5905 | 0.96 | 11.8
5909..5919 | -0.04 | 12.7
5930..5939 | 0.02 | 12.6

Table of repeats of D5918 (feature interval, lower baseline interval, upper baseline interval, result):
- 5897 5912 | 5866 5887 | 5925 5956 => 0.2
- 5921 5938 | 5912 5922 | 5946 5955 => -0.2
